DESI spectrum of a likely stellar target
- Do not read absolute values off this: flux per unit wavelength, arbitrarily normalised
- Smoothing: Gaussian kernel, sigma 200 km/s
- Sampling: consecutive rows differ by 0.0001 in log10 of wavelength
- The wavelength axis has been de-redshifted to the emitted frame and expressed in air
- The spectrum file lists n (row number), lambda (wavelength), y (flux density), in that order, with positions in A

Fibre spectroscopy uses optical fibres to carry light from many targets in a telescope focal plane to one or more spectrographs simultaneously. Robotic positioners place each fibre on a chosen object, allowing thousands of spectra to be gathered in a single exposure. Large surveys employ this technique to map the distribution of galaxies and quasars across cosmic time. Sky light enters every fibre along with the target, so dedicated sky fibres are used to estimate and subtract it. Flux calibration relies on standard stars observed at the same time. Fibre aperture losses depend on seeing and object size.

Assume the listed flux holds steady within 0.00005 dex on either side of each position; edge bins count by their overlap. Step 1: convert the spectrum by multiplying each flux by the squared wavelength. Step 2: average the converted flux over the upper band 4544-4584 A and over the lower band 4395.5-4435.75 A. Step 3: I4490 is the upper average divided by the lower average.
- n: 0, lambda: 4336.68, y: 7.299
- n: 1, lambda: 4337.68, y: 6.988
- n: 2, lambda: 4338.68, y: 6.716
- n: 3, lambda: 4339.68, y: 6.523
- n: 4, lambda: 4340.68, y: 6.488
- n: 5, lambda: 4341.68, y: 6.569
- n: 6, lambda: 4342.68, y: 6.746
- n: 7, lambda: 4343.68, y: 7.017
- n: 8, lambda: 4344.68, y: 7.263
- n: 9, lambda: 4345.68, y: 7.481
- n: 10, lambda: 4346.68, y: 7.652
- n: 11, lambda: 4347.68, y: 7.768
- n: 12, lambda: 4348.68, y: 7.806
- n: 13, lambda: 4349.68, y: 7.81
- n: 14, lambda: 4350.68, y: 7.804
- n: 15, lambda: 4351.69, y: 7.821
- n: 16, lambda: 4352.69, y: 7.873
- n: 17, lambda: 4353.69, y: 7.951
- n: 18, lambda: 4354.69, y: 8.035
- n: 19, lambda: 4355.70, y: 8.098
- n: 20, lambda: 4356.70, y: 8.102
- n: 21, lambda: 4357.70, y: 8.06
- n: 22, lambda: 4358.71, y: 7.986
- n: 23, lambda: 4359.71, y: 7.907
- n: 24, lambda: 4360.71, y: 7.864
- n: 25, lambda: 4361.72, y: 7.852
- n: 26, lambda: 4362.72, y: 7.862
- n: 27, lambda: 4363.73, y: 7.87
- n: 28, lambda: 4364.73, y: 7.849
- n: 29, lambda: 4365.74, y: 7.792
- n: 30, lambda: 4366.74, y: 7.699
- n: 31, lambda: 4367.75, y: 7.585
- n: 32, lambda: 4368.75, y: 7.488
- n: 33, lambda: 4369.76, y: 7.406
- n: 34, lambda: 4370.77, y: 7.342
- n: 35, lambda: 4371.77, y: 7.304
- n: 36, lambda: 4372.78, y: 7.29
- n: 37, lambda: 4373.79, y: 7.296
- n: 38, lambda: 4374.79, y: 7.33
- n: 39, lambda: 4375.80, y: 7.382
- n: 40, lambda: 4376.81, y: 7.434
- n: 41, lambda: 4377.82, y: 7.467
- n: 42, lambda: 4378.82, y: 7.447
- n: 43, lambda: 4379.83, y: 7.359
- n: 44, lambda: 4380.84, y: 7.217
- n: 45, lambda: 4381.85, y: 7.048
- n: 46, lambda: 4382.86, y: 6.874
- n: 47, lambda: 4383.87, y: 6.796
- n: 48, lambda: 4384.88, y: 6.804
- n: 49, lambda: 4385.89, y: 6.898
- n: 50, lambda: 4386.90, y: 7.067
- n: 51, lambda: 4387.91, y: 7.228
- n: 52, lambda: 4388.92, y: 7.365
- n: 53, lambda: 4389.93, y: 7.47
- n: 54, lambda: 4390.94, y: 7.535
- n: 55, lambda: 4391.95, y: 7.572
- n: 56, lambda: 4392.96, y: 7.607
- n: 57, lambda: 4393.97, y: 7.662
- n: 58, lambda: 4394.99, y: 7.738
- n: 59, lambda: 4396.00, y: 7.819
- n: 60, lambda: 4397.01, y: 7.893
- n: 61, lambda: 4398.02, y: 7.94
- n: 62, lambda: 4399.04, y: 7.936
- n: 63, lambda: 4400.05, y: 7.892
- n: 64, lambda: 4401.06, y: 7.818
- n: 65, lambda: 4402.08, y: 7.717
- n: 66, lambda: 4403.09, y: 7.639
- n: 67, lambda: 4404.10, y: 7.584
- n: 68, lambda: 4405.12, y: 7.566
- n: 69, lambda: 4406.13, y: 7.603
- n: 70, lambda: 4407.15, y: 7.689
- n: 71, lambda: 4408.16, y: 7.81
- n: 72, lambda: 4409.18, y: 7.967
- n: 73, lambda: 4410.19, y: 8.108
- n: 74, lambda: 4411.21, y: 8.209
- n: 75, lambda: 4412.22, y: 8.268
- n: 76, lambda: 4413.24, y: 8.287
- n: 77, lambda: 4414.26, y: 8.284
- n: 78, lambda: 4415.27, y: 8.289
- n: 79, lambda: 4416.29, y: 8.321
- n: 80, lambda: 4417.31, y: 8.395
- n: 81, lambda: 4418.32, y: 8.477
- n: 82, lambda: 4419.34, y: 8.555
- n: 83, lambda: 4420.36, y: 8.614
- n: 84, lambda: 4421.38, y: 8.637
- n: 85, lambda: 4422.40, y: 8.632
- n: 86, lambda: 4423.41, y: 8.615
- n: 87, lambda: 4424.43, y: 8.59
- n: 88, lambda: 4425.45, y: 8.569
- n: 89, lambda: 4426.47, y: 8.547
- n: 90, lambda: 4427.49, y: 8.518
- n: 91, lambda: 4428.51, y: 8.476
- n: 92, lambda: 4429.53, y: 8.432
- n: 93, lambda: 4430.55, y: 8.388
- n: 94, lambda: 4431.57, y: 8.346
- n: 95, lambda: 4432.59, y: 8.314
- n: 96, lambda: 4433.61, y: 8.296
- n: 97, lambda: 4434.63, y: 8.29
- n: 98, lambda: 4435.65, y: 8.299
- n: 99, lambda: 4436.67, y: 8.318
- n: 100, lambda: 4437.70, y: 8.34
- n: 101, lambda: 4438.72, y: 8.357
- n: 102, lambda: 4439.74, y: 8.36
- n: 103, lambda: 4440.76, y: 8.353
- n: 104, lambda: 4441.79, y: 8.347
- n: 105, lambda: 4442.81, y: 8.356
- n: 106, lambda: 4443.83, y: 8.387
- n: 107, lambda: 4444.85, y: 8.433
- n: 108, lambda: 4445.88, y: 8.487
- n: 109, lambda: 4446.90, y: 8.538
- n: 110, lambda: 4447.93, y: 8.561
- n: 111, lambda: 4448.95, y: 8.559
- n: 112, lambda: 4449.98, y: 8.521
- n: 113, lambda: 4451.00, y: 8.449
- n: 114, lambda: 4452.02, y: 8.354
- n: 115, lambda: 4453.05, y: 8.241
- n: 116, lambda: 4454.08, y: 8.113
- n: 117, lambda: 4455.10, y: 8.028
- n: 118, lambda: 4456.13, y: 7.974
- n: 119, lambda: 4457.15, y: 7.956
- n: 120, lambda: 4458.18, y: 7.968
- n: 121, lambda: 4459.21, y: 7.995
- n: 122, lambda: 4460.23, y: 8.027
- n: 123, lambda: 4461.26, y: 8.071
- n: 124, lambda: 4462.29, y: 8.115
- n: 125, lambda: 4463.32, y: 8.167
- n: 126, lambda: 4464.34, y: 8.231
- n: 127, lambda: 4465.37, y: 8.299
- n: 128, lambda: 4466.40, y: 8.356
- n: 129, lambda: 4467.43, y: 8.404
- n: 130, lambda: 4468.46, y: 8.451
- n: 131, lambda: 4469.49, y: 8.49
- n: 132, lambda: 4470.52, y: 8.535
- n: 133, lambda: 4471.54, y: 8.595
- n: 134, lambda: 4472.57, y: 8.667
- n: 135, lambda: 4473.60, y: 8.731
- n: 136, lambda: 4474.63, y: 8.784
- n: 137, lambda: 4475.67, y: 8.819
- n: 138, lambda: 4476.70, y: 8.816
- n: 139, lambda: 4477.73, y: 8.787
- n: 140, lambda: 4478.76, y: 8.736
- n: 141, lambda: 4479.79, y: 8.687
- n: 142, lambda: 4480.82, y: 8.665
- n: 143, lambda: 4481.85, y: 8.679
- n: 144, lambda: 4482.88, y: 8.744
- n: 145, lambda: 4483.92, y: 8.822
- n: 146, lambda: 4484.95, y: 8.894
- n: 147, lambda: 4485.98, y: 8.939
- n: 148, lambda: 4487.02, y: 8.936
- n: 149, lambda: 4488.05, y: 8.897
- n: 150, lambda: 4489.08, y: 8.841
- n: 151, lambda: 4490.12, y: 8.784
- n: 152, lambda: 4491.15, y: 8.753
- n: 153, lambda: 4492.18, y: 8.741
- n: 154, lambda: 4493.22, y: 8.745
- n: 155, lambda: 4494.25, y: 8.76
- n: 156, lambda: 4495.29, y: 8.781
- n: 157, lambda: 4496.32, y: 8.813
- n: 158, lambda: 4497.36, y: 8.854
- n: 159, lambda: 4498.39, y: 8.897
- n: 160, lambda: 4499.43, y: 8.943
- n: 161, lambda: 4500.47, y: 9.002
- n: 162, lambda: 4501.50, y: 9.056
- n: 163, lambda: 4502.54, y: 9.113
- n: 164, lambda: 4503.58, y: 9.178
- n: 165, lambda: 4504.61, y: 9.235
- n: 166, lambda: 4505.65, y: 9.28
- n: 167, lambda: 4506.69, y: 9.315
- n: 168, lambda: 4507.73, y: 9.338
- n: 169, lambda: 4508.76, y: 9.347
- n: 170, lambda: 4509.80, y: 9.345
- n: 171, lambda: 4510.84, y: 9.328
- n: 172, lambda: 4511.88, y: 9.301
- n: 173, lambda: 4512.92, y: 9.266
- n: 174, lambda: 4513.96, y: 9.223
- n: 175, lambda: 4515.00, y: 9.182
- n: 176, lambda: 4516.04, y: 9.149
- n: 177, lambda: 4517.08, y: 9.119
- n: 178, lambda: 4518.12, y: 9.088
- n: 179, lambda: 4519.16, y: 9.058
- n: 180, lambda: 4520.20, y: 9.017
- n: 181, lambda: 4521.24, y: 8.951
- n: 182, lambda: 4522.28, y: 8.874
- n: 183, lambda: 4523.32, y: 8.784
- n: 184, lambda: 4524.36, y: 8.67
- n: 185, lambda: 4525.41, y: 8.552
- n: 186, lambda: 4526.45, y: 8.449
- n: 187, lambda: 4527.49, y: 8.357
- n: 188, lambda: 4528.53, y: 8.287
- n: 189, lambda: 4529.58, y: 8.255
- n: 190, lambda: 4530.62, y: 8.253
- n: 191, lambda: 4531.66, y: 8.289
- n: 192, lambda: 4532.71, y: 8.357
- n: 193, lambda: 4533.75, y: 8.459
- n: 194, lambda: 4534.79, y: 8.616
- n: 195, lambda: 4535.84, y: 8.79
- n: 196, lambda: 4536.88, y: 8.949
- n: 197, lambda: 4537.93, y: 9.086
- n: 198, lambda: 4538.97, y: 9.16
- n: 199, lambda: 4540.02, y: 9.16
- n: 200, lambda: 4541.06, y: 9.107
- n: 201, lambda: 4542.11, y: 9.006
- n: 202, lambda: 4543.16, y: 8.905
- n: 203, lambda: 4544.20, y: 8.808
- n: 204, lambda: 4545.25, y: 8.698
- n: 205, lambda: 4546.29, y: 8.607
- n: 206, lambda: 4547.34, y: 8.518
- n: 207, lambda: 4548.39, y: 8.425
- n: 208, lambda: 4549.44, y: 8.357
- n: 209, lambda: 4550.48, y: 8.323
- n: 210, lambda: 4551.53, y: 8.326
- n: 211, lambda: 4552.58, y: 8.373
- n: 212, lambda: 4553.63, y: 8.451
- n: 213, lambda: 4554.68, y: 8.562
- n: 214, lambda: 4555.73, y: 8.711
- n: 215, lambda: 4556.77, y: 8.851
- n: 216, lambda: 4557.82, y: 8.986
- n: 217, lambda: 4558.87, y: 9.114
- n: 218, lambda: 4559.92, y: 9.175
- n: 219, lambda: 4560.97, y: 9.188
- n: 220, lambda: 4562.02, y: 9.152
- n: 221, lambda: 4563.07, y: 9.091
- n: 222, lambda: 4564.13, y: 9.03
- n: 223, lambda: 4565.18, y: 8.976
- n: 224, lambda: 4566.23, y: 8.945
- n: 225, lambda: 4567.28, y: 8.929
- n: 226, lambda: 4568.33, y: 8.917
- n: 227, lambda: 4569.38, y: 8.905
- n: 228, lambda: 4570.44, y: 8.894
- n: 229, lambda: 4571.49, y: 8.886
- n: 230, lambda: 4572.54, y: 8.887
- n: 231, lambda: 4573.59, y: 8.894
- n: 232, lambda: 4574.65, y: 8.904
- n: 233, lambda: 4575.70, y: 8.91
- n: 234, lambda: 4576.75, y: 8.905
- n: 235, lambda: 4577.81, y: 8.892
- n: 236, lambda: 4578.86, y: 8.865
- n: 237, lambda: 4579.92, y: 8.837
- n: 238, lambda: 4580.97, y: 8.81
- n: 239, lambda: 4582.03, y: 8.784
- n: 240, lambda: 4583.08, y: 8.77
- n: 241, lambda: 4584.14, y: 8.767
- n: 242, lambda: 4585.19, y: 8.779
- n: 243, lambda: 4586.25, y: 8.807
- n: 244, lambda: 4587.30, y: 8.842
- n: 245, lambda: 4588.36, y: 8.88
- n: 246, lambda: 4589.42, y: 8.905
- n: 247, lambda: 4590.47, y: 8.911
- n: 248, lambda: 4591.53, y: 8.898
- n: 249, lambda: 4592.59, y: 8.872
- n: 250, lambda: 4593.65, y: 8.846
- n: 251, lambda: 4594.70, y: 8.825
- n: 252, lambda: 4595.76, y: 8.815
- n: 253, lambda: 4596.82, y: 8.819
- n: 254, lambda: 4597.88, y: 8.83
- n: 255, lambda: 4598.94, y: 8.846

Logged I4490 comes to 1.15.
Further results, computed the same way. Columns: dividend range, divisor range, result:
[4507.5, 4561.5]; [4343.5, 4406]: 1.25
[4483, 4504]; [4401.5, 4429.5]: 1.12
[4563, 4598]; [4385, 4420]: 1.23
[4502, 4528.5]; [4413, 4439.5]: 1.12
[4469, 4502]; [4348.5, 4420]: 1.19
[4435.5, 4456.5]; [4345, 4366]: 1.11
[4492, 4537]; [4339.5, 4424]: 1.23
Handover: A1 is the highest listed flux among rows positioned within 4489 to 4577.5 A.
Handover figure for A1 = 9.347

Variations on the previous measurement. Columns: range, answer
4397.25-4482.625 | 8.819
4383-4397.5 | 7.893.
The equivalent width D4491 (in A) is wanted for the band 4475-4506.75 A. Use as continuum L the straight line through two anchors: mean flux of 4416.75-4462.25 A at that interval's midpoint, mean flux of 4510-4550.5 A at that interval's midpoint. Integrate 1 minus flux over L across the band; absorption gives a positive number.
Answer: -1.0 A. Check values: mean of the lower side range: 8.36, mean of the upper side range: 8.8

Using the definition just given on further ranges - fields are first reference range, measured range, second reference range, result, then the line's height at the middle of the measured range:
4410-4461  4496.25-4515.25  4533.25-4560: -1.2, 8.6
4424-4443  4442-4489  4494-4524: 1.2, 8.69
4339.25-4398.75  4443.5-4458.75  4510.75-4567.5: -0.3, 8.13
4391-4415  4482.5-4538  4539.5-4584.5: -2.5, 8.51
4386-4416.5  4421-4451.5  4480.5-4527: -1.0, 8.19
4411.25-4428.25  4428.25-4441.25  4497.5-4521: 0.4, 8.58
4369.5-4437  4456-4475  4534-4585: -0.1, 8.24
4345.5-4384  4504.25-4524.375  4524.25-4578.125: -1.5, 8.53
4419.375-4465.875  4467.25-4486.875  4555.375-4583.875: -0.5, 8.5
